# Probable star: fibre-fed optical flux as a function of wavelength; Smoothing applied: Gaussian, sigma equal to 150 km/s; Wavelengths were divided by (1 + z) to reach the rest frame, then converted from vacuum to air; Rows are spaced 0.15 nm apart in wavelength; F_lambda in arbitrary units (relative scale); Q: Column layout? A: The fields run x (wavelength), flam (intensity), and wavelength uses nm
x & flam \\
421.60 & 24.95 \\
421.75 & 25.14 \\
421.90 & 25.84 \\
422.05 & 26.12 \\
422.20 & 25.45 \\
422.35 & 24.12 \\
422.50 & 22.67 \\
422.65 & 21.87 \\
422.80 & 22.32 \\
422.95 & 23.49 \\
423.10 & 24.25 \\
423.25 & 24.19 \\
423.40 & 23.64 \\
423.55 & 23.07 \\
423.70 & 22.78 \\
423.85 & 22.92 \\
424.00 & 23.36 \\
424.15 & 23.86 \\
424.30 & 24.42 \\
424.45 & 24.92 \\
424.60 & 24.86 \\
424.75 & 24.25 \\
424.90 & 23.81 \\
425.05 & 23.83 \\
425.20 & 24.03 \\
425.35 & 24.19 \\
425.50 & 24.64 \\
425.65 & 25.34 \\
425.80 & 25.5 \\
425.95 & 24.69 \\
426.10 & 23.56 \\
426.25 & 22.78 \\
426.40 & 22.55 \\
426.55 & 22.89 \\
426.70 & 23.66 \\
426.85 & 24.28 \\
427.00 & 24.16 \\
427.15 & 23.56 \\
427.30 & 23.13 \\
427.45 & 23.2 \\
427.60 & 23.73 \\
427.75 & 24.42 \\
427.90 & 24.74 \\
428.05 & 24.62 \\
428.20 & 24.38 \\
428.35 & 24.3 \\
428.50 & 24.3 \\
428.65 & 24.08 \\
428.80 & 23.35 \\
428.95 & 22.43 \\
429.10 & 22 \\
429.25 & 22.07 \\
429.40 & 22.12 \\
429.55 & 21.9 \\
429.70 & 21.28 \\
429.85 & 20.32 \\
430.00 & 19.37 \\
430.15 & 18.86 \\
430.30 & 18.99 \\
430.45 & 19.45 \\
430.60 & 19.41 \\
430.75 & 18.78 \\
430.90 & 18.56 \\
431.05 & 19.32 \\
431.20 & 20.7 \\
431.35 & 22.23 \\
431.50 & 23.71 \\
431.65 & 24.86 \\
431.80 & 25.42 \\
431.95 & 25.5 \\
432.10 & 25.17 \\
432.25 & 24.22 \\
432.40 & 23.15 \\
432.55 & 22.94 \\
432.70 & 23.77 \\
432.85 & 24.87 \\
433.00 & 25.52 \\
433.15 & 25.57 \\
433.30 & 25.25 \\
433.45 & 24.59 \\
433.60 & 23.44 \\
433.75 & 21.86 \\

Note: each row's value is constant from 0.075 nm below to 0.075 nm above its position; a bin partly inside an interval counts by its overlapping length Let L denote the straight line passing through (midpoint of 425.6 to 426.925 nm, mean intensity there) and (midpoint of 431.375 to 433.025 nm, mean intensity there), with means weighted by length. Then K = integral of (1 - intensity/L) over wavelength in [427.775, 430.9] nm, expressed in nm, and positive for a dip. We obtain 0.30 nm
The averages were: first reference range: 23.9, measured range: 21.8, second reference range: 24.4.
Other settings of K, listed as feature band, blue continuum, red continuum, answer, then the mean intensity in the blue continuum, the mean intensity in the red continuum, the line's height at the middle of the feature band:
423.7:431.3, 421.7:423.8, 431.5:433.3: 0.442 nm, 23.9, 24.6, 24.3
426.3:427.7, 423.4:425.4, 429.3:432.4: -0.033 nm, 23.9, 21.6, 22.9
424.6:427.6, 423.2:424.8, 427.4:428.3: 0.015 nm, 23.8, 24.2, 24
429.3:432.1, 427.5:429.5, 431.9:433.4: 0.330 nm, 23.6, 24.6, 24.1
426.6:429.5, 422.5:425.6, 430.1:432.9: -0.093 nm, 23.7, 22.1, 22.9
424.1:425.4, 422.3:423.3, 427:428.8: -0.040 nm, 23.2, 24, 23.5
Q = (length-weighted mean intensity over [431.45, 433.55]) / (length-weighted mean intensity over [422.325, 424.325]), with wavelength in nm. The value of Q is 1.06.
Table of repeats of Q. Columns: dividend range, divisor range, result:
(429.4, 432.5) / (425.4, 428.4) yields 0.90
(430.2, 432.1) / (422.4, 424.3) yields 0.93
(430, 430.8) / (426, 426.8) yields 0.83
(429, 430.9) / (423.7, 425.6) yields 0.85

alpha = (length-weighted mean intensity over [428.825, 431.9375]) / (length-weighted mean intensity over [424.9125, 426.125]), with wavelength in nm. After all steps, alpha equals 0.87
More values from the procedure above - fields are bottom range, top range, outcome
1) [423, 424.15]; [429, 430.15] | 0.90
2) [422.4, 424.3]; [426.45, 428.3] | 1.03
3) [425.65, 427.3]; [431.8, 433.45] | 1.03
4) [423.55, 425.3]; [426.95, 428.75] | 1.01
